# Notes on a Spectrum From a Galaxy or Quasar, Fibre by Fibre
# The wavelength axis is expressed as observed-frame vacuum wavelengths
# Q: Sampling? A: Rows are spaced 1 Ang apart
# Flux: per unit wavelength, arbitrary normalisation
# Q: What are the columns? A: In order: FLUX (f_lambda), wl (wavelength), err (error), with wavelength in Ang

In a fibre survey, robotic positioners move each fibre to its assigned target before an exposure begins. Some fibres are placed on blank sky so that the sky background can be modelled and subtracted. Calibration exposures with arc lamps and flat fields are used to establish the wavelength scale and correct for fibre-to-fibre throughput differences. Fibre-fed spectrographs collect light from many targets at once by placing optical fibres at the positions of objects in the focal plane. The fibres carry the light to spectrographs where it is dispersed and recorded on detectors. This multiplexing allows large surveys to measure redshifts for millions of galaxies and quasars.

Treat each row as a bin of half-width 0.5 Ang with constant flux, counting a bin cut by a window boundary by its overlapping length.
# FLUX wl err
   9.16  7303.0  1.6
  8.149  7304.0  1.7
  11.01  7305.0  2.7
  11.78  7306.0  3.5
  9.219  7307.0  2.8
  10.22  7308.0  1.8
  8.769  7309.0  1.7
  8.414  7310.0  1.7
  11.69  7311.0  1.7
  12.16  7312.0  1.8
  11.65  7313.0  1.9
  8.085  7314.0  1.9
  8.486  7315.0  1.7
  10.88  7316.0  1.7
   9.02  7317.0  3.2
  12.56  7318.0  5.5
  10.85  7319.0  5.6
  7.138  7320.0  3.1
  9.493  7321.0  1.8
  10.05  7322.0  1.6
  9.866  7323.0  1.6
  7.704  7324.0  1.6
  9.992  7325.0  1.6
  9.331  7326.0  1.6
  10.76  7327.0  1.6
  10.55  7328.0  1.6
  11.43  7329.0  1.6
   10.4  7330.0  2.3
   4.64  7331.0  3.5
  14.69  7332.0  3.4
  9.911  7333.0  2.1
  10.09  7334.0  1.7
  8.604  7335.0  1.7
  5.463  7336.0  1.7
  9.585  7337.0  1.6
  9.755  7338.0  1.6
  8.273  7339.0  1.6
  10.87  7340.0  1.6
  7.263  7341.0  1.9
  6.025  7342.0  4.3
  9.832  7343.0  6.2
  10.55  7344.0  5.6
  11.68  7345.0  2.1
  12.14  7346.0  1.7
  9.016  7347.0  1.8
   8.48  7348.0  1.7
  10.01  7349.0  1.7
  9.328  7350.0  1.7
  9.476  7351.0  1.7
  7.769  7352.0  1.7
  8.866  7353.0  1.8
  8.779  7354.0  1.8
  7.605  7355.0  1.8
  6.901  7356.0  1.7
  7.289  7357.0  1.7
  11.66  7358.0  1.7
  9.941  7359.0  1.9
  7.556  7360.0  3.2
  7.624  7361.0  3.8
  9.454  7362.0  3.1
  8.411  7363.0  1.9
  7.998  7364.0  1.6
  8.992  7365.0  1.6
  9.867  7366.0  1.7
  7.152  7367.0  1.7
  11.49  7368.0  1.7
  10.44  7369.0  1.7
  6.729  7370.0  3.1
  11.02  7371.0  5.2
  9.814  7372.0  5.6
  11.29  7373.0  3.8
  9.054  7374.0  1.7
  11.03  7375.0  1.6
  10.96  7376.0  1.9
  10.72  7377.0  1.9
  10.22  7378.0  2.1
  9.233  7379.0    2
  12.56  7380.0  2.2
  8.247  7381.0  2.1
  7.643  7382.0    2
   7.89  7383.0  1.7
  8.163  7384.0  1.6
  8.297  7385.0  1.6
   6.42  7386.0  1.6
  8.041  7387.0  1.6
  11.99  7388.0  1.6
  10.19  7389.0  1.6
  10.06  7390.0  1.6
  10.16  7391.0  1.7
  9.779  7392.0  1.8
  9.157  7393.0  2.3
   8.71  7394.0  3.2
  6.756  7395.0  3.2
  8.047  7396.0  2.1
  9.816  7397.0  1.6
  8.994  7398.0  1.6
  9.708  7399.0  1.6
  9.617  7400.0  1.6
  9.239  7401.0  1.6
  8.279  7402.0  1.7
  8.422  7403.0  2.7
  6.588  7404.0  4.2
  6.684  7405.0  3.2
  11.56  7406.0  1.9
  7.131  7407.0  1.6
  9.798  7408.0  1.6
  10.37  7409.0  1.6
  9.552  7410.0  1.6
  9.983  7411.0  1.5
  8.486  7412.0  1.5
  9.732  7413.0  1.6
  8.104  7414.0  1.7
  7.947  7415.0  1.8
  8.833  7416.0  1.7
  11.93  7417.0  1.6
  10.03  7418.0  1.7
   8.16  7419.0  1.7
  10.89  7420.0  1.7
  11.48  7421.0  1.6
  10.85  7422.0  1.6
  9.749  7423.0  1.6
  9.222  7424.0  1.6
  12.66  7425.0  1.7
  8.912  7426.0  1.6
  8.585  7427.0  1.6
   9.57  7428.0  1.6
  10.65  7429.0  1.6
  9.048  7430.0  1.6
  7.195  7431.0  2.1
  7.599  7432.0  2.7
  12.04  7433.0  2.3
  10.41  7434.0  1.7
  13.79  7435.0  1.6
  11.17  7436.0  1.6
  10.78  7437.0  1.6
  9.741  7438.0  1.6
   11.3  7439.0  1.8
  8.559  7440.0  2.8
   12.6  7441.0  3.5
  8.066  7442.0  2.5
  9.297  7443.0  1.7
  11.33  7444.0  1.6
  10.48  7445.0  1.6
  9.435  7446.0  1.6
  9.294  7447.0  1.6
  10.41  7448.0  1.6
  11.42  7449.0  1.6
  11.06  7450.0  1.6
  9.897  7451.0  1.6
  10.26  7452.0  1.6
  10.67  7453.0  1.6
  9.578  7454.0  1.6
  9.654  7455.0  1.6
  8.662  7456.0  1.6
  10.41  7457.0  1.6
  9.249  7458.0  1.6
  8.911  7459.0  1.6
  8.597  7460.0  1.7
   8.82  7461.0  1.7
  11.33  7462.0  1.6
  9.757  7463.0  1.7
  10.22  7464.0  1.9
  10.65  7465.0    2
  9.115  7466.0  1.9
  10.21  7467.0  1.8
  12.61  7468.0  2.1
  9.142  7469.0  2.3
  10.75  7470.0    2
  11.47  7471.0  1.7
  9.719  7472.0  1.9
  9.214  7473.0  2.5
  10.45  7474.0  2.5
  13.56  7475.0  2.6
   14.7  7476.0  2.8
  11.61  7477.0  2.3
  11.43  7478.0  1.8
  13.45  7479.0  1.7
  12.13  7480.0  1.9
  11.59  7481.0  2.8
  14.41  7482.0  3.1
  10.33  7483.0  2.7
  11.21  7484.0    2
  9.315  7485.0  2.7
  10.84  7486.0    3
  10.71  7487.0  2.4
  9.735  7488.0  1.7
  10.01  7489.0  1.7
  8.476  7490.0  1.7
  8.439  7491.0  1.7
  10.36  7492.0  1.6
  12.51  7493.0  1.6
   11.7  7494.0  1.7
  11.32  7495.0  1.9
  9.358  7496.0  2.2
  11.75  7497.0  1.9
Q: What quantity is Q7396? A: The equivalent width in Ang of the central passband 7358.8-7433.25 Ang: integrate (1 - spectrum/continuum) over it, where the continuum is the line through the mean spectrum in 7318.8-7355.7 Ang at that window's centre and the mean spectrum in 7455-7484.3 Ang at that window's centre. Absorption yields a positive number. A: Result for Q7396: 5.1 Ang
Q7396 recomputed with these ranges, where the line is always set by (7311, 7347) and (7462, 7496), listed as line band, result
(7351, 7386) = 3.28 Ang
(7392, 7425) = 3.57 Ang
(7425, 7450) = 1.07 Ang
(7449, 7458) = 0.56 Ang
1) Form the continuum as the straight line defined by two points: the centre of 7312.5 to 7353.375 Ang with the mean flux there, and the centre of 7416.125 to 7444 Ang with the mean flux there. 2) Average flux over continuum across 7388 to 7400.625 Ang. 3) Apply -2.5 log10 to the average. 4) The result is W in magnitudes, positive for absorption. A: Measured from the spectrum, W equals 0.064 mag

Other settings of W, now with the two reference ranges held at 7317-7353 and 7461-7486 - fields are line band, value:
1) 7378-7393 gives 0.099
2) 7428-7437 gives 0.044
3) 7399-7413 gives 0.156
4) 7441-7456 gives 0.077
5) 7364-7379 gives 0.013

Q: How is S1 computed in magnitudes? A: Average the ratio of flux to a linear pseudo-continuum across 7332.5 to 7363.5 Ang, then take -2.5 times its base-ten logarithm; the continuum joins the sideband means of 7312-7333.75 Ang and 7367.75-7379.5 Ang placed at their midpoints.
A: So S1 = 0.12 mag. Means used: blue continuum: 9.94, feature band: 8.97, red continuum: 10.1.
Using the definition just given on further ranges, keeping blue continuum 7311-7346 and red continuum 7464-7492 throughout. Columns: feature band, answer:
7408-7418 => 0.10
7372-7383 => 0.01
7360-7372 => 0.12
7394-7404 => 0.19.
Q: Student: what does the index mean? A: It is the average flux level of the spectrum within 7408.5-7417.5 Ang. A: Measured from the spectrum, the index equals 9.44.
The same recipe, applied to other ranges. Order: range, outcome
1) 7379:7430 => 9.27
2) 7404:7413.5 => 9.11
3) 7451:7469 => 9.9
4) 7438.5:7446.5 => 10.1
